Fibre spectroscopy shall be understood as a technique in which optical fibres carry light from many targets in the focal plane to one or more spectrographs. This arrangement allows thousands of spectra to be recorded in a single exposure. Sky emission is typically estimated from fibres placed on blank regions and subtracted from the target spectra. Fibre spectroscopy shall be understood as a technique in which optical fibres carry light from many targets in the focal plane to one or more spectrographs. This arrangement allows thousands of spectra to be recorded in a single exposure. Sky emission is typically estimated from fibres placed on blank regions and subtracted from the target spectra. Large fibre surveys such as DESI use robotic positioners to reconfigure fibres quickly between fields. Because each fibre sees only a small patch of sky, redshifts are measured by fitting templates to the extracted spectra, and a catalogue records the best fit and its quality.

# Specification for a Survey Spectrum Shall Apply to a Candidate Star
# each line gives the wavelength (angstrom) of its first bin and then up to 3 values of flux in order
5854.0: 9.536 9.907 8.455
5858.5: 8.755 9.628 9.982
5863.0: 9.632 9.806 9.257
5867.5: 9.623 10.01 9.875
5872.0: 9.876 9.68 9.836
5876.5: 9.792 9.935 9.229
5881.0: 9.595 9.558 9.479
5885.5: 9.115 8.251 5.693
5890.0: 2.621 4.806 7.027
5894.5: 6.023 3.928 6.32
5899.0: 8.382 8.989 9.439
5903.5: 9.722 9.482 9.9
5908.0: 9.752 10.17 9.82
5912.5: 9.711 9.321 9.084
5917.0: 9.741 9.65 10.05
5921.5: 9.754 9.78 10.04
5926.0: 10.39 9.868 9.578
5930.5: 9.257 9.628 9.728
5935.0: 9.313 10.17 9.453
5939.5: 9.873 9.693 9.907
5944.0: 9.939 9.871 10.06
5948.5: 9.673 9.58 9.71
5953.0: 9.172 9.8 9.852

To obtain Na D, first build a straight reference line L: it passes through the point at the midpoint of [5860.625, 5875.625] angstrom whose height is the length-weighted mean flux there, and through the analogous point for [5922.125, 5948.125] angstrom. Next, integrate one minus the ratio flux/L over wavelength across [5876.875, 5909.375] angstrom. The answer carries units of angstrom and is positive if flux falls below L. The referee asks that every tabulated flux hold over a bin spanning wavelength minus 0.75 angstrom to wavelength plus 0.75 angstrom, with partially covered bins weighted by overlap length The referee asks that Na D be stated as 5.80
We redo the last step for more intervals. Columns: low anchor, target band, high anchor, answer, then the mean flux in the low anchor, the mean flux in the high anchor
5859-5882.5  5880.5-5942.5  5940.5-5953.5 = 5.6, 9.7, 9.75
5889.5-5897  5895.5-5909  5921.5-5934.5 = -4.8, 5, 9.77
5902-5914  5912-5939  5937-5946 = 0.2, 9.74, 9.8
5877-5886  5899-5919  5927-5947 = 0.1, 9.5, 9.72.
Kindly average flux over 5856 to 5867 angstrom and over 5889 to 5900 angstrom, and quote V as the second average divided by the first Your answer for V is 0.60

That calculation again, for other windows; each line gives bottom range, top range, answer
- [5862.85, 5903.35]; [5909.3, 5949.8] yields 1.17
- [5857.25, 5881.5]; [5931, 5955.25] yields 1.01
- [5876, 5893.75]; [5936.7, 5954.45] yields 1.23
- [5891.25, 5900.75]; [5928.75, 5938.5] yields 1.49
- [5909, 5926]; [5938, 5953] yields 1.00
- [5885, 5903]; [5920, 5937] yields 1.45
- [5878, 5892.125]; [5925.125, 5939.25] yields 1.26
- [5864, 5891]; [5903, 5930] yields 1.10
